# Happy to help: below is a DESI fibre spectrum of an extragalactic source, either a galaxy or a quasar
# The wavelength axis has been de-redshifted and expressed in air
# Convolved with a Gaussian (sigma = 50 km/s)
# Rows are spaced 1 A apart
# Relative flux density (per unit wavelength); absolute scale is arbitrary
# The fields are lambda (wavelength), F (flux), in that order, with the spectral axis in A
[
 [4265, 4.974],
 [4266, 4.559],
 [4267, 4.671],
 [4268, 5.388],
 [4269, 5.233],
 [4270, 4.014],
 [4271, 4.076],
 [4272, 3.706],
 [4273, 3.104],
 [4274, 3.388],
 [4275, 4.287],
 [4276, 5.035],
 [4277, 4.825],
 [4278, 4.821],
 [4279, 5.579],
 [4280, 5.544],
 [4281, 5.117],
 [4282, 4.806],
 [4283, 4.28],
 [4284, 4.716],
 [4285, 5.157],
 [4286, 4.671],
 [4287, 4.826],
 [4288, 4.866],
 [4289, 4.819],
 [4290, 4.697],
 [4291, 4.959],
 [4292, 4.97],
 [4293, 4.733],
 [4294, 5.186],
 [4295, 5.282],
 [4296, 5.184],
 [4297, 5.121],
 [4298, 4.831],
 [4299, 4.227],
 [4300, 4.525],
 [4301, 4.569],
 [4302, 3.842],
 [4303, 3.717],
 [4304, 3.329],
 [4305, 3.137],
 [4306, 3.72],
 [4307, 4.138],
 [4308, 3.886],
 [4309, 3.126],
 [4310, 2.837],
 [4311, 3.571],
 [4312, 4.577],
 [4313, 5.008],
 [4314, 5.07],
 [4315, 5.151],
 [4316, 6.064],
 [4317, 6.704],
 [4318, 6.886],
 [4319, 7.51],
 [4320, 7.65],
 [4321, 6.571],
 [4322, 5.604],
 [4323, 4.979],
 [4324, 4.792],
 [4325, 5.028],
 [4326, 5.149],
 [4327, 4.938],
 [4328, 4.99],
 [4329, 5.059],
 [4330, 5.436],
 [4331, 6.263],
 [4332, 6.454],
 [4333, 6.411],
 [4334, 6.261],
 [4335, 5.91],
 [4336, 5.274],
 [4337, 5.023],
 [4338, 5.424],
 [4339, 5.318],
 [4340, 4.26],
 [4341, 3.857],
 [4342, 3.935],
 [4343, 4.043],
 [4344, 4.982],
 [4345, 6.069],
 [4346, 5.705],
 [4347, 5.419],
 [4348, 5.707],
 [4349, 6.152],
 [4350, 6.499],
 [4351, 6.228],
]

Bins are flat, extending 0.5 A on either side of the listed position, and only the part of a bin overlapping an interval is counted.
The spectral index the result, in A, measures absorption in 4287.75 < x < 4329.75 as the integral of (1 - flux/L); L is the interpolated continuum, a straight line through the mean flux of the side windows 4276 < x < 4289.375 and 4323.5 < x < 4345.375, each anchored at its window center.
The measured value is 1.60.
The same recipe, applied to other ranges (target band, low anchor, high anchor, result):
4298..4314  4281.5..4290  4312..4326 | 4.34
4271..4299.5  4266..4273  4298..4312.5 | -3.98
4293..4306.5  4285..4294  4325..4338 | 1.74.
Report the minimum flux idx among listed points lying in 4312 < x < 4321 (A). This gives 4.577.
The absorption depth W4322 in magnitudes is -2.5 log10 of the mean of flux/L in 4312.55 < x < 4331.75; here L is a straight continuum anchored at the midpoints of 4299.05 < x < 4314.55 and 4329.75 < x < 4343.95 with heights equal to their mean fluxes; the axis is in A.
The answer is -0.24 mag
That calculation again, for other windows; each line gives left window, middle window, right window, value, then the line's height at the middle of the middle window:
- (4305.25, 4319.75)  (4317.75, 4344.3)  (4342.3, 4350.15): -0.06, 5.22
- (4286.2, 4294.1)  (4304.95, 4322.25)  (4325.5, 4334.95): 0.05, 5.34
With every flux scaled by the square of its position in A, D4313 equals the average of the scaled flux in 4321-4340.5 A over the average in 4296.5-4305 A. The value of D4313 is 1.3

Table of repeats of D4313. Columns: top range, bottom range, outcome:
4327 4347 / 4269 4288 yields 1.19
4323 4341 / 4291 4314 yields 1.27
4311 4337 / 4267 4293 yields 1.24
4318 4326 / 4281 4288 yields 1.28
